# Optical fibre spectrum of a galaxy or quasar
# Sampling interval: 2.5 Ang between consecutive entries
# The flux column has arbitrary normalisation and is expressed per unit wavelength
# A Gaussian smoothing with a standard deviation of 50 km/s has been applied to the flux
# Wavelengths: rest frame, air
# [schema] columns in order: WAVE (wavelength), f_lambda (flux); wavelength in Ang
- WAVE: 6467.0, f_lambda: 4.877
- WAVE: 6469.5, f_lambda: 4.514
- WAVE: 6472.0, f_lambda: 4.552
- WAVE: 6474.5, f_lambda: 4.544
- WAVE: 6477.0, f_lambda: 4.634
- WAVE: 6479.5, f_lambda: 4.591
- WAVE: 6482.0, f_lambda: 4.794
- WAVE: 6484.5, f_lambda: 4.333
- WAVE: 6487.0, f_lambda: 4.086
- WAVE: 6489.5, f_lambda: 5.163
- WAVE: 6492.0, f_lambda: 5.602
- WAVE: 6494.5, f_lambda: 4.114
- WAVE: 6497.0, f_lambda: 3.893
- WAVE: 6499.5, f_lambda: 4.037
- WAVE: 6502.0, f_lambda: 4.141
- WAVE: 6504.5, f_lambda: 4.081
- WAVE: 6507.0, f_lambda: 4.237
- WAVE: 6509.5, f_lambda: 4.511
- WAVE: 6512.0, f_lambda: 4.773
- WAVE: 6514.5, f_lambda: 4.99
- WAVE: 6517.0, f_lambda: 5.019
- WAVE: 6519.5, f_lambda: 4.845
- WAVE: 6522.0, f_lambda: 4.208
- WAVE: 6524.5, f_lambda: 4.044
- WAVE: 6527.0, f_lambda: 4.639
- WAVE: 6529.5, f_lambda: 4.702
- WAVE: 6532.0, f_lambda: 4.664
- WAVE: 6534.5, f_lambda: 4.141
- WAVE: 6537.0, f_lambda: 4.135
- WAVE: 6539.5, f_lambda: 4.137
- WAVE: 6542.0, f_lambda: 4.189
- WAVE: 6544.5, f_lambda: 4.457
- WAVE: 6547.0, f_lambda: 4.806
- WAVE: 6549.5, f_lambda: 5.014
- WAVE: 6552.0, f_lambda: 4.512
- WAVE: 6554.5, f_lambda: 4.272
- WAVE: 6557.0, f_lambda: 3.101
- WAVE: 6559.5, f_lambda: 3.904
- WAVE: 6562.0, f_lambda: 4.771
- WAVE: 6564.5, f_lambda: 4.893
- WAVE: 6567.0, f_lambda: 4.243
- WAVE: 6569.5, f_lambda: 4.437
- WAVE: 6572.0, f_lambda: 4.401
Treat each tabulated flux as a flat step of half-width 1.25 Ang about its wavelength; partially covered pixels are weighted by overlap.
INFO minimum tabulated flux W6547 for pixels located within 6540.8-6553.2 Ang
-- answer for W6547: 4.189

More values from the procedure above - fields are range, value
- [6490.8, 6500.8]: 3.893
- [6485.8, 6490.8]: 4.086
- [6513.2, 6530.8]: 4.044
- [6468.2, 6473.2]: 4.514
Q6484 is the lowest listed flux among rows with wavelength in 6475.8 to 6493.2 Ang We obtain 4.086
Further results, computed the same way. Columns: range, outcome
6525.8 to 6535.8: 4.141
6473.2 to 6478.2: 4.544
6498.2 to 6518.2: 4.037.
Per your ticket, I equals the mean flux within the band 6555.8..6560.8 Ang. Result 3.52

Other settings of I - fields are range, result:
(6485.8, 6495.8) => 4.74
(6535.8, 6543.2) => 4.15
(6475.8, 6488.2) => 4.49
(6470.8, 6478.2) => 4.58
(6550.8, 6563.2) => 4.11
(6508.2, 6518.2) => 4.82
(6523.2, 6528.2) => 4.34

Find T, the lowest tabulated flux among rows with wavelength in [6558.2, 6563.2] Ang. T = 3.904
